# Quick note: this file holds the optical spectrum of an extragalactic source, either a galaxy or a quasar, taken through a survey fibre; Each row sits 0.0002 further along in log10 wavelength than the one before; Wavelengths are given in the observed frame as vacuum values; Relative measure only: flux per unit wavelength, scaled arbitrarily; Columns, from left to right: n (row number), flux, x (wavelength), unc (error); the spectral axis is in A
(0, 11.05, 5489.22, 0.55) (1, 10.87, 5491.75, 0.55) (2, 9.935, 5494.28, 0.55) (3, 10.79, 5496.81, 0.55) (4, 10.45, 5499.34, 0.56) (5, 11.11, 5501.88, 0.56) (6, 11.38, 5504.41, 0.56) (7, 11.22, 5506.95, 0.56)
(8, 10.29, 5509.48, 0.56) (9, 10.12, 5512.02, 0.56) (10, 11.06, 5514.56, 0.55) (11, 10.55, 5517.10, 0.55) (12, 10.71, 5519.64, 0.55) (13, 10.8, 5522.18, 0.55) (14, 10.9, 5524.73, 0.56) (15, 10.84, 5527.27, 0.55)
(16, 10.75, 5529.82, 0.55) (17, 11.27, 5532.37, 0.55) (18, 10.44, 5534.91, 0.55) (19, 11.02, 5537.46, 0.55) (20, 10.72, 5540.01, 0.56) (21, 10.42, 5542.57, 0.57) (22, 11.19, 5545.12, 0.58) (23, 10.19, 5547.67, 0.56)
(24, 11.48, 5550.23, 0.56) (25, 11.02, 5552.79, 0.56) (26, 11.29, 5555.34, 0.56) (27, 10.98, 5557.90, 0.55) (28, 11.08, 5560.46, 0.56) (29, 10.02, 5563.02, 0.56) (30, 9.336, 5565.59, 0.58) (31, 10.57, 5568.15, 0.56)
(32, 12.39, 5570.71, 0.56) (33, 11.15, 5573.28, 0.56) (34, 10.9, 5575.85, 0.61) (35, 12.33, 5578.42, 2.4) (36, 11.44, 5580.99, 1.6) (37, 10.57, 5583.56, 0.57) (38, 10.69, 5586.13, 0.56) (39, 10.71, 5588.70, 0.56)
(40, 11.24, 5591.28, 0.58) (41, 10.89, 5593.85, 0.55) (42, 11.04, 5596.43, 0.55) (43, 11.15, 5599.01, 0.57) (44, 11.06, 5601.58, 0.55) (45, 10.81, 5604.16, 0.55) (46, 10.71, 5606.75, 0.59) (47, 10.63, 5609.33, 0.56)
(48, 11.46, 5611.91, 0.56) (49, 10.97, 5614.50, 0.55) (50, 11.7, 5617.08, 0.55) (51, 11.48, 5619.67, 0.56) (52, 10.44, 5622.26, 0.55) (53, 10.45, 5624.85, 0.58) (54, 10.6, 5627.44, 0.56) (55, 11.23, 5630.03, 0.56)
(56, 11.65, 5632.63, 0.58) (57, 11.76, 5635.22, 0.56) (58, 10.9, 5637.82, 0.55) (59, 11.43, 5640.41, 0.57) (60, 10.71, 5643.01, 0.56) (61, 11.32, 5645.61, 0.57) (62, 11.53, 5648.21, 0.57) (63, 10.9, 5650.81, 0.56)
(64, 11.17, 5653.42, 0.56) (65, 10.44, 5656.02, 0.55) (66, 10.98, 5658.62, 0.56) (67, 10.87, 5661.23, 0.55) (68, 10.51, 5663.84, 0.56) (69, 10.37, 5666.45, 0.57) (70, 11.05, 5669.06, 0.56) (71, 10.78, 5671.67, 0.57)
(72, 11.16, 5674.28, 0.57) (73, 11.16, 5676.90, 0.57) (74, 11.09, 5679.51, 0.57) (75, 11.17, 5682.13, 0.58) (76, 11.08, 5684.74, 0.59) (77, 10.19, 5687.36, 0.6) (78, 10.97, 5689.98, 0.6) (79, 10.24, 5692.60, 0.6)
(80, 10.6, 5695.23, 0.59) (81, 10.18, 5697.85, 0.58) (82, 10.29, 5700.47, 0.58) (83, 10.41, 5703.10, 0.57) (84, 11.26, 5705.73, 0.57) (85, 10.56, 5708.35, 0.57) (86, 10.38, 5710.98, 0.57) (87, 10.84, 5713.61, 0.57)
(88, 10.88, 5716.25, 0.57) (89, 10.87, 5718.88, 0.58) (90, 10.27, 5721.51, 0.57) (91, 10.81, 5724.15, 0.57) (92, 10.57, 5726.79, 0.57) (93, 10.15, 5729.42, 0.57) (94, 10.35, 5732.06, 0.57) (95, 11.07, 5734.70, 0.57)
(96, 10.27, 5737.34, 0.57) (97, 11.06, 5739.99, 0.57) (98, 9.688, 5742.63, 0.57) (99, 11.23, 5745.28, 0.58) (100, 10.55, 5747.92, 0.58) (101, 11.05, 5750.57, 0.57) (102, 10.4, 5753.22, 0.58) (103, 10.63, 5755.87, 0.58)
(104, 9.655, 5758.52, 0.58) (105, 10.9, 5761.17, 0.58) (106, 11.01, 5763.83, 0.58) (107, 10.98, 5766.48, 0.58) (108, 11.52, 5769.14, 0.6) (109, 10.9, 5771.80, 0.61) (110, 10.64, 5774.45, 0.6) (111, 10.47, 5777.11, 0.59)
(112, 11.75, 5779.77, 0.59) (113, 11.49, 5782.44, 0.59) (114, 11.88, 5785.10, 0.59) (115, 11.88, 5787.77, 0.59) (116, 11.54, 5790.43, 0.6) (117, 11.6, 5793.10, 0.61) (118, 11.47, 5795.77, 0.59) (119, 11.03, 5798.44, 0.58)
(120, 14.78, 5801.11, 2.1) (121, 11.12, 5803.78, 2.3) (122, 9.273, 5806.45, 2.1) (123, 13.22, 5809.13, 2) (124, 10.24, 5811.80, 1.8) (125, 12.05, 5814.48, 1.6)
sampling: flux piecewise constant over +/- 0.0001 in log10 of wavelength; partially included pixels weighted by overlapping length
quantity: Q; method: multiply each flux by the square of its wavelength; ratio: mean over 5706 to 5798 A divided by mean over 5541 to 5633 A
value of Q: 1.05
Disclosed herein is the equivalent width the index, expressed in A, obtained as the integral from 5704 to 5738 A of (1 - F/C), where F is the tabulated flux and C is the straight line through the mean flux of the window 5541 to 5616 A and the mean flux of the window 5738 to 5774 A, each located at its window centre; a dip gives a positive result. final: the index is 0.41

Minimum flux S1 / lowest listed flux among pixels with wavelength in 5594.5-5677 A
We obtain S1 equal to 10.37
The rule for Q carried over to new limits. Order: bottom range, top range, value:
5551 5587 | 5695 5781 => 1.03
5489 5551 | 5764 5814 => 1.17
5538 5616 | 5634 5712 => 1.02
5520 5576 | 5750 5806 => 1.12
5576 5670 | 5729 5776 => 1.01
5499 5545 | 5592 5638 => 1.06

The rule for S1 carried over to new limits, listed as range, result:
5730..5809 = 9.273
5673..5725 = 10.18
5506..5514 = 10.12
